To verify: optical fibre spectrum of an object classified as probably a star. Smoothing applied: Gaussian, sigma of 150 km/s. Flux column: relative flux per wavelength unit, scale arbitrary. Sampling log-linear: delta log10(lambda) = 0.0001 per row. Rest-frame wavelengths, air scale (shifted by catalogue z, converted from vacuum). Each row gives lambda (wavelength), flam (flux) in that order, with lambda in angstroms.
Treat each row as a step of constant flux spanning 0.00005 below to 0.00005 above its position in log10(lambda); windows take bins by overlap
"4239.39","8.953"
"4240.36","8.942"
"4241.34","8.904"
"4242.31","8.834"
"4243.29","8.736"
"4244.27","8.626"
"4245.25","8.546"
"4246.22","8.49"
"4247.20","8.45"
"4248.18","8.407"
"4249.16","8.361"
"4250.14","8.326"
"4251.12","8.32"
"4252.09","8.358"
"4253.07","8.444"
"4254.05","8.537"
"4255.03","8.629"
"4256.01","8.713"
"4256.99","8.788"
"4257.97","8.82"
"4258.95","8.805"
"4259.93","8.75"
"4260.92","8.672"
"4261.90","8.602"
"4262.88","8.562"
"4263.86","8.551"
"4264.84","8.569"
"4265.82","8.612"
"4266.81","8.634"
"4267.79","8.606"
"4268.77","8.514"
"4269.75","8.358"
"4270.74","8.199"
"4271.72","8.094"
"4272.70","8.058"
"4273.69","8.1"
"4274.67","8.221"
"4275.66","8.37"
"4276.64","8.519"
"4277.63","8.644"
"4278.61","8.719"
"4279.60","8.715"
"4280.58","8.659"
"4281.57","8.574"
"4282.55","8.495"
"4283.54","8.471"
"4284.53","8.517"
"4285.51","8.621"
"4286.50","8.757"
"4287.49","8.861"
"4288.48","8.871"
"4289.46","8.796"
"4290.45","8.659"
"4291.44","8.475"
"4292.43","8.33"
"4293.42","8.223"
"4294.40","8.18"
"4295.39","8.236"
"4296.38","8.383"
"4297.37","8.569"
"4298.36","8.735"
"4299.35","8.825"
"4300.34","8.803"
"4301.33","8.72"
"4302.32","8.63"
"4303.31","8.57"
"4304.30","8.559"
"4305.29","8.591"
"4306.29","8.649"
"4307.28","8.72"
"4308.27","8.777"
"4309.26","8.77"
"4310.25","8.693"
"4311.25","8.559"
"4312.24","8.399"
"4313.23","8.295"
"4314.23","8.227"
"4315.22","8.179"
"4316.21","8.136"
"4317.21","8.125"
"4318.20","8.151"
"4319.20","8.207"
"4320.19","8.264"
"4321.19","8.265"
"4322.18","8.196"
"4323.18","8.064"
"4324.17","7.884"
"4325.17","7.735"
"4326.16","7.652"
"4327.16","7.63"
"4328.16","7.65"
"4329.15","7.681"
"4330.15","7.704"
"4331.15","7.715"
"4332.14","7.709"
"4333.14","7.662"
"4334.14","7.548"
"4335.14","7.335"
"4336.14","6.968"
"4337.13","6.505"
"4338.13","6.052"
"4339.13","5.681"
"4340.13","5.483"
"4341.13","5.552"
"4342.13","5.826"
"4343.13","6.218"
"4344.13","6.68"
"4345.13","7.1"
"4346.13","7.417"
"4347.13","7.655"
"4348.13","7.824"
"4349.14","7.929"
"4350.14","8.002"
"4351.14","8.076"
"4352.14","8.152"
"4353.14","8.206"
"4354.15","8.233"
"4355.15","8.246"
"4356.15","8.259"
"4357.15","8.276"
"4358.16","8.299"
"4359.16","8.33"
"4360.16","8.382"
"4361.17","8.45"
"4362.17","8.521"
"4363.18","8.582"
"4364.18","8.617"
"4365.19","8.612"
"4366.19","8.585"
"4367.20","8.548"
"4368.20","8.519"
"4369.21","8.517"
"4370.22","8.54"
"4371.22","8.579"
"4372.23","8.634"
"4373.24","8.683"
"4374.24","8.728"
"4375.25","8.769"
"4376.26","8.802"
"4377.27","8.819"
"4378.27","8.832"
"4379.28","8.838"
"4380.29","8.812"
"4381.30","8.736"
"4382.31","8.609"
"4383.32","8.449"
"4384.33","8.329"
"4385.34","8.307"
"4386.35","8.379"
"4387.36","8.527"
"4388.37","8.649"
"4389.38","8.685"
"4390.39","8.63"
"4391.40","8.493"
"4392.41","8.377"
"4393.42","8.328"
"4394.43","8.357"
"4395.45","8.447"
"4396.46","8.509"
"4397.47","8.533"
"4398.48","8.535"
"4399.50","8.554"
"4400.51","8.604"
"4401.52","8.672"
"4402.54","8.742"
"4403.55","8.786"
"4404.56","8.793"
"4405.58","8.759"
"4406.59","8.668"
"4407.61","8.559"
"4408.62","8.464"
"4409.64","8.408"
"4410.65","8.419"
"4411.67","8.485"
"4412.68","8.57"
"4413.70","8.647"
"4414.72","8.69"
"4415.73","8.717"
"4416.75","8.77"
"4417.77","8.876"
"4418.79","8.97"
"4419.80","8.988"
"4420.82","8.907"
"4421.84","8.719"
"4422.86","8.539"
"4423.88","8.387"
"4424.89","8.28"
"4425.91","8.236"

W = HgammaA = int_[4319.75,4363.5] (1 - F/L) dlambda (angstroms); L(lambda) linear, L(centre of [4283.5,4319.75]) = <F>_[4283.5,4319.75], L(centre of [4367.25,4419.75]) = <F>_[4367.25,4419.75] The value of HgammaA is 5.0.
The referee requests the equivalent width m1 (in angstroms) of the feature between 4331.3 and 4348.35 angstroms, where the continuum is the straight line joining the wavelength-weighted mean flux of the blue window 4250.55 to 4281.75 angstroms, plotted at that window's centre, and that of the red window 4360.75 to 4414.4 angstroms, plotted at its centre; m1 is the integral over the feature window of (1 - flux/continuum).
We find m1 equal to 3.5 angstroms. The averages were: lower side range 8.52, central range 6.78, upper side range 8.59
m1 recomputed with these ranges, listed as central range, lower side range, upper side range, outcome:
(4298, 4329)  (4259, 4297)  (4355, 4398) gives 0.68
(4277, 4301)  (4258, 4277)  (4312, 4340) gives -1.22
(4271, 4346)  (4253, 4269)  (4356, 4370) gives 4.61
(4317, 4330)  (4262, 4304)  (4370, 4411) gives 0.91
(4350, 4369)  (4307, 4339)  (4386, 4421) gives -0.36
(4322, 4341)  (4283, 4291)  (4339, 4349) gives -0.46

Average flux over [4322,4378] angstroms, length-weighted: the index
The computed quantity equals 7.83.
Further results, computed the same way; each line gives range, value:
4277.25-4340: 8.19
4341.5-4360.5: 7.72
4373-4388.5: 8.64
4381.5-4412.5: 8.54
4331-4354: 7.11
